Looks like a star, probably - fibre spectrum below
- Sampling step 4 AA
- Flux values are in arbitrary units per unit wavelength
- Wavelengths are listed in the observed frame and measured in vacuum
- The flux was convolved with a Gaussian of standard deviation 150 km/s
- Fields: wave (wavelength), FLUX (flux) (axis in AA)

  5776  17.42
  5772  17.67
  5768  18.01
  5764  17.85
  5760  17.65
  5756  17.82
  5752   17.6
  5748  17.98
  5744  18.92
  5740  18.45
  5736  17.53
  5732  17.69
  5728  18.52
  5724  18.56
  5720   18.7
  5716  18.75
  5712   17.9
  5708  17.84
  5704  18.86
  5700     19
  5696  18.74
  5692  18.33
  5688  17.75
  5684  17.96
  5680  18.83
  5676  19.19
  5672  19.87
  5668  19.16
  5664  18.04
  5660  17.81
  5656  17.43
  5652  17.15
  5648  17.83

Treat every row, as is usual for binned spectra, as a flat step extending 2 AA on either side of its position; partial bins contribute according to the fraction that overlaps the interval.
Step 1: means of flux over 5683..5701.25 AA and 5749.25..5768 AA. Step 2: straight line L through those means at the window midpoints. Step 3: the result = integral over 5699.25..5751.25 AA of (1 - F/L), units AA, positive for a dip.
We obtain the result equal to -0.8 AA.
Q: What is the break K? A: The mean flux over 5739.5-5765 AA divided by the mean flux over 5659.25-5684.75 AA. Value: 1.0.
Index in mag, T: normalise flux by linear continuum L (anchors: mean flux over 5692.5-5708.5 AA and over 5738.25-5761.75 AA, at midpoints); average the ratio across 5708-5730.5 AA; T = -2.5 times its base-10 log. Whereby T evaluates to 0.00 mag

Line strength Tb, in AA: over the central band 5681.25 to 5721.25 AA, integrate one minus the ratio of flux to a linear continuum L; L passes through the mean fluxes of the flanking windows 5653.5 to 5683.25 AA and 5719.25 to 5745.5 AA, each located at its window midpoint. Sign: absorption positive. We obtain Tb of 0.1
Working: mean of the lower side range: 18.6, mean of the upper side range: 18.3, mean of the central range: 18.4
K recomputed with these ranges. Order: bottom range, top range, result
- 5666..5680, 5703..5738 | 0.94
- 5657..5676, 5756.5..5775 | 0.95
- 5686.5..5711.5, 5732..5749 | 0.99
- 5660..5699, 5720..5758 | 0.97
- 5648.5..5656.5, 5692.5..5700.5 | 1.08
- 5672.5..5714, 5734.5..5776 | 0.97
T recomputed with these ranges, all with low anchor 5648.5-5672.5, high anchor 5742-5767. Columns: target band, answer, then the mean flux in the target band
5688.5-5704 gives -0.03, 18.6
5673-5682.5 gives -0.06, 19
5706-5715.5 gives 0.00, 18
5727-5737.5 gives 0.01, 17.9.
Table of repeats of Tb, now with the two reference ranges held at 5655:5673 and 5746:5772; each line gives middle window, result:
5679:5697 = 0.01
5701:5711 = -0.11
